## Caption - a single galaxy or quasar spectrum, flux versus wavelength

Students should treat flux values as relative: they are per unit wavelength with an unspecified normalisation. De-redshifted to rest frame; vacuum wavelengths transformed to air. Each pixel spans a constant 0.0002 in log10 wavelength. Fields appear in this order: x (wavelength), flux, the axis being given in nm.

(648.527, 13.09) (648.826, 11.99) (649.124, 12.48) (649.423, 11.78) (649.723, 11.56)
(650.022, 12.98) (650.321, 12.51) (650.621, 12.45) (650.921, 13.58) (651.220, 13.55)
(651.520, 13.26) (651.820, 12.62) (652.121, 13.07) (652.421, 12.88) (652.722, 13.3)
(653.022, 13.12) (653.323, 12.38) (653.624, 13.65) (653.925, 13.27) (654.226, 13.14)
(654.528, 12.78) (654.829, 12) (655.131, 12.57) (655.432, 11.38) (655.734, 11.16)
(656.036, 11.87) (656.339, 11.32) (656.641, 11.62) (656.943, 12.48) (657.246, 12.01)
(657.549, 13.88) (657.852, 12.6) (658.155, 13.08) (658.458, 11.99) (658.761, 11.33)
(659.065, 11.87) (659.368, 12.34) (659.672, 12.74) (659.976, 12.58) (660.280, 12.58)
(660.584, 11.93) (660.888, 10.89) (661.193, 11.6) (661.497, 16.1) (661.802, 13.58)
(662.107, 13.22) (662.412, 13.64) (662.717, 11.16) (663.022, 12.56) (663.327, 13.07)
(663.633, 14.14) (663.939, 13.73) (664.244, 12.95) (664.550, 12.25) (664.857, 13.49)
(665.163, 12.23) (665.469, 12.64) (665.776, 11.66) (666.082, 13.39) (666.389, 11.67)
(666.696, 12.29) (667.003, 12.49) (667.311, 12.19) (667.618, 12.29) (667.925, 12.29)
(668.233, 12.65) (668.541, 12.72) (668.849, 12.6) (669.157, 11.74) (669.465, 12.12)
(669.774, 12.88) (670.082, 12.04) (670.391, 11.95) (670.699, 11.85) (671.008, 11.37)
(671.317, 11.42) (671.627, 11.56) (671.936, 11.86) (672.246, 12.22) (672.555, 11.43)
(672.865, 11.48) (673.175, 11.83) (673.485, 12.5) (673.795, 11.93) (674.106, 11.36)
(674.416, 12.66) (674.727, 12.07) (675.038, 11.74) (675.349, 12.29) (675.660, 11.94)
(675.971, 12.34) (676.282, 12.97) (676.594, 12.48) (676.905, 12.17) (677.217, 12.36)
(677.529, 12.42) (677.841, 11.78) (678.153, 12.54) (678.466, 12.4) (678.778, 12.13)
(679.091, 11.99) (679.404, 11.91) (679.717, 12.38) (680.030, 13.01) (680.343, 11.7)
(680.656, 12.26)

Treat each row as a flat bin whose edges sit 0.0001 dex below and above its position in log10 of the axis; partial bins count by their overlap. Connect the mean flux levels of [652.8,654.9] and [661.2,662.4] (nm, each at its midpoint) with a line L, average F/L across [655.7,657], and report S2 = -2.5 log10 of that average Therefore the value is 0.14 mag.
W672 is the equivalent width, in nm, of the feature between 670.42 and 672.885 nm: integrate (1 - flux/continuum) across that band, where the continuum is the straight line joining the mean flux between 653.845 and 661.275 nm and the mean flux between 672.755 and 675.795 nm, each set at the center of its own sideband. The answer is 0.07 nm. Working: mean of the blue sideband 12.2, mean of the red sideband 12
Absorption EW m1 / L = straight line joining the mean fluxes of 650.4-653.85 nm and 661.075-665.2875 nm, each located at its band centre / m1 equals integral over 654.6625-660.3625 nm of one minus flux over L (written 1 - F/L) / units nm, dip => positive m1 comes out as 0.40 nm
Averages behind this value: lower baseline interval 13.1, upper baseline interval 13.1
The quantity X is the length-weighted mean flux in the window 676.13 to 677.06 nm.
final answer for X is 12.5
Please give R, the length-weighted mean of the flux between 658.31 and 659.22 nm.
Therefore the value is 11.7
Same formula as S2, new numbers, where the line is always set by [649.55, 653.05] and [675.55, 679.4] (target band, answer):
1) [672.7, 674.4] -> 0.044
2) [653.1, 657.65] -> 0.038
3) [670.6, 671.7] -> 0.082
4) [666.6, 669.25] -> 0.011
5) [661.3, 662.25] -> -0.124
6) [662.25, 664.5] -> -0.033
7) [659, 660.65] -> 0.026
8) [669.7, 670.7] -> 0.023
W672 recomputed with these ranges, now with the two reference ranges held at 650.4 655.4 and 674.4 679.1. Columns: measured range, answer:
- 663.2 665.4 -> -0.086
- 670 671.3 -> 0.072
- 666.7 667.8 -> 0.019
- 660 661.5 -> 0.052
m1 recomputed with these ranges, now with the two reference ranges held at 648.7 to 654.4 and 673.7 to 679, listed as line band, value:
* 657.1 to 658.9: 0.02 nm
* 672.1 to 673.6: 0.05 nm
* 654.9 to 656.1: 0.09 nm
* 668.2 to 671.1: 0.04 nm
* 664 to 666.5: -0.02 nm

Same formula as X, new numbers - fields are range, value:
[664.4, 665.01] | 12.9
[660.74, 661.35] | 11.3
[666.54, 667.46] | 12.3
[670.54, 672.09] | 11.6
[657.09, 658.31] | 12.9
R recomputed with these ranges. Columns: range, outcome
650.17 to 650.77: 12.5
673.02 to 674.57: 12.1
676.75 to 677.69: 12.3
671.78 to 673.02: 11.7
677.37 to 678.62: 12.3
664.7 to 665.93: 12.5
